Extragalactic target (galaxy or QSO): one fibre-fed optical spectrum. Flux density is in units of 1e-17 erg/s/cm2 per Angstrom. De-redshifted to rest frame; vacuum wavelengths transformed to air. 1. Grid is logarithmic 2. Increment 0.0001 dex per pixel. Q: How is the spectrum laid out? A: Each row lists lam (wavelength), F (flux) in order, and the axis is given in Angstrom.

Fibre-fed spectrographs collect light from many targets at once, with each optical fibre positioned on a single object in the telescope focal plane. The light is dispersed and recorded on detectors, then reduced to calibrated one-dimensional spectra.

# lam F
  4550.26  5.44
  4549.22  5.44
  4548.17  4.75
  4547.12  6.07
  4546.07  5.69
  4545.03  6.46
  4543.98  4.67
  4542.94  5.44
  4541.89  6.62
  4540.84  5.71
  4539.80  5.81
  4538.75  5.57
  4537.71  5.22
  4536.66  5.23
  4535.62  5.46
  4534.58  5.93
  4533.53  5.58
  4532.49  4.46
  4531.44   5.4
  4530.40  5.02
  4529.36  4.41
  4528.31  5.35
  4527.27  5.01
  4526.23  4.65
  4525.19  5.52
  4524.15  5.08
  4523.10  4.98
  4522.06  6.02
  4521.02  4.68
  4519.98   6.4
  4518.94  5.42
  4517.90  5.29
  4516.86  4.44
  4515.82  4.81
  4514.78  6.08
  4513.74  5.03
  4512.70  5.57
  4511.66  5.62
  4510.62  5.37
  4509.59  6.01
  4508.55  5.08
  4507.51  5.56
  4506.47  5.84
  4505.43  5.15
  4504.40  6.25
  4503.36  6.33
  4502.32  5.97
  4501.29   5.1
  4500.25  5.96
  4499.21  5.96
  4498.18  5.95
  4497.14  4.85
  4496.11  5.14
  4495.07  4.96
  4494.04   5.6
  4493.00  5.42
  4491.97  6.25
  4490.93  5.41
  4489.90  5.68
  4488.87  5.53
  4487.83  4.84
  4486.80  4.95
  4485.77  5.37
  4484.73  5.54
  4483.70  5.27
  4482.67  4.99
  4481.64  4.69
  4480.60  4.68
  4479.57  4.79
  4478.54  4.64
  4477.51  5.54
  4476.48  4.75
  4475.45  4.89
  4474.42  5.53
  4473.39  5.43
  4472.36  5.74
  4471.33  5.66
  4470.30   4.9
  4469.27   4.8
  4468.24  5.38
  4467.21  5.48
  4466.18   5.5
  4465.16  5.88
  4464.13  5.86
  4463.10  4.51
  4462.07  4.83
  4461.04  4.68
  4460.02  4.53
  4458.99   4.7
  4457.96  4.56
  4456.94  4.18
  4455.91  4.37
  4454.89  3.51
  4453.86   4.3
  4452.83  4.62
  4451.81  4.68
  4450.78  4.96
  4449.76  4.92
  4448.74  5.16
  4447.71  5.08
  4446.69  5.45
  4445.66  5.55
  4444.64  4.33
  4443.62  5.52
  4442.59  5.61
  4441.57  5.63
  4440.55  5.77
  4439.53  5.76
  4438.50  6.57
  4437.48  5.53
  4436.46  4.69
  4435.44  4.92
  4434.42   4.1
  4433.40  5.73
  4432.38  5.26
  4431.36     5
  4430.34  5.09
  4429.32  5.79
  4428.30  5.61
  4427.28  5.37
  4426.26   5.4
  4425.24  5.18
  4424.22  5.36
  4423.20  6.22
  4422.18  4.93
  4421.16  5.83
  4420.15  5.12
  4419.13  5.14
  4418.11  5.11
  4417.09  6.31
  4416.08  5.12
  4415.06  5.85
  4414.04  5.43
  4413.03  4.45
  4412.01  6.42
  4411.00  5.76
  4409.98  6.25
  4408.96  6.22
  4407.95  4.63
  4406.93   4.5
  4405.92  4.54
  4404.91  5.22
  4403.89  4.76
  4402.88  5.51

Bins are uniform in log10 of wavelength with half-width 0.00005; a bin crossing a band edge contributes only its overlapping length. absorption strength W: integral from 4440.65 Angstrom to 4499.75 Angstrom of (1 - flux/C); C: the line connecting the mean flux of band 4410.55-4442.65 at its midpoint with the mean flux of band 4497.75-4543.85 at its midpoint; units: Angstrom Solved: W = 3.5 Angstrom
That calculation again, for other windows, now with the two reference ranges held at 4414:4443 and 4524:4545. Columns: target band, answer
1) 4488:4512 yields -1.02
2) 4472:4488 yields 0.84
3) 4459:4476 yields 0.59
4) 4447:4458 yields 1.66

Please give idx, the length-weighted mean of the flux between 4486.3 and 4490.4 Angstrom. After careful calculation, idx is 5.25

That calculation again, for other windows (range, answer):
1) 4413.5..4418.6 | 5.56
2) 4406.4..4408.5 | 4.61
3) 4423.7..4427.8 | 5.32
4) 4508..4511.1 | 5.5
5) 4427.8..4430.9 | 5.49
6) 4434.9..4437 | 4.82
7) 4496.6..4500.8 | 5.67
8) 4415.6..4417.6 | 5.74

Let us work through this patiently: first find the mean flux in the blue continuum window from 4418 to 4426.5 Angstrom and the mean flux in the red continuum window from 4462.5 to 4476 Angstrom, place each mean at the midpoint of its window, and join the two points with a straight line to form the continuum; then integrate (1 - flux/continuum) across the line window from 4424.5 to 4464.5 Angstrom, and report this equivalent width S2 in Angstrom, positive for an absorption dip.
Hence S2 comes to 2.3 Angstrom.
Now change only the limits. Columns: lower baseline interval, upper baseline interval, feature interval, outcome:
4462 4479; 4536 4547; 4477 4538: 1.4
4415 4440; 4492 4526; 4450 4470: 2.3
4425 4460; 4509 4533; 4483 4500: -0.8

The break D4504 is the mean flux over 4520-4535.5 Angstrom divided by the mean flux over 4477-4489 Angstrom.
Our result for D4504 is 1.0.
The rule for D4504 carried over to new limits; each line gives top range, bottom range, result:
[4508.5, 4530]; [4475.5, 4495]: 1.01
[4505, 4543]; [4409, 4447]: 0.99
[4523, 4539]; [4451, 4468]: 1.08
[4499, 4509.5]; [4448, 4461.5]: 1.25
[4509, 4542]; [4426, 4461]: 1.06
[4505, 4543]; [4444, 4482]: 1.09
